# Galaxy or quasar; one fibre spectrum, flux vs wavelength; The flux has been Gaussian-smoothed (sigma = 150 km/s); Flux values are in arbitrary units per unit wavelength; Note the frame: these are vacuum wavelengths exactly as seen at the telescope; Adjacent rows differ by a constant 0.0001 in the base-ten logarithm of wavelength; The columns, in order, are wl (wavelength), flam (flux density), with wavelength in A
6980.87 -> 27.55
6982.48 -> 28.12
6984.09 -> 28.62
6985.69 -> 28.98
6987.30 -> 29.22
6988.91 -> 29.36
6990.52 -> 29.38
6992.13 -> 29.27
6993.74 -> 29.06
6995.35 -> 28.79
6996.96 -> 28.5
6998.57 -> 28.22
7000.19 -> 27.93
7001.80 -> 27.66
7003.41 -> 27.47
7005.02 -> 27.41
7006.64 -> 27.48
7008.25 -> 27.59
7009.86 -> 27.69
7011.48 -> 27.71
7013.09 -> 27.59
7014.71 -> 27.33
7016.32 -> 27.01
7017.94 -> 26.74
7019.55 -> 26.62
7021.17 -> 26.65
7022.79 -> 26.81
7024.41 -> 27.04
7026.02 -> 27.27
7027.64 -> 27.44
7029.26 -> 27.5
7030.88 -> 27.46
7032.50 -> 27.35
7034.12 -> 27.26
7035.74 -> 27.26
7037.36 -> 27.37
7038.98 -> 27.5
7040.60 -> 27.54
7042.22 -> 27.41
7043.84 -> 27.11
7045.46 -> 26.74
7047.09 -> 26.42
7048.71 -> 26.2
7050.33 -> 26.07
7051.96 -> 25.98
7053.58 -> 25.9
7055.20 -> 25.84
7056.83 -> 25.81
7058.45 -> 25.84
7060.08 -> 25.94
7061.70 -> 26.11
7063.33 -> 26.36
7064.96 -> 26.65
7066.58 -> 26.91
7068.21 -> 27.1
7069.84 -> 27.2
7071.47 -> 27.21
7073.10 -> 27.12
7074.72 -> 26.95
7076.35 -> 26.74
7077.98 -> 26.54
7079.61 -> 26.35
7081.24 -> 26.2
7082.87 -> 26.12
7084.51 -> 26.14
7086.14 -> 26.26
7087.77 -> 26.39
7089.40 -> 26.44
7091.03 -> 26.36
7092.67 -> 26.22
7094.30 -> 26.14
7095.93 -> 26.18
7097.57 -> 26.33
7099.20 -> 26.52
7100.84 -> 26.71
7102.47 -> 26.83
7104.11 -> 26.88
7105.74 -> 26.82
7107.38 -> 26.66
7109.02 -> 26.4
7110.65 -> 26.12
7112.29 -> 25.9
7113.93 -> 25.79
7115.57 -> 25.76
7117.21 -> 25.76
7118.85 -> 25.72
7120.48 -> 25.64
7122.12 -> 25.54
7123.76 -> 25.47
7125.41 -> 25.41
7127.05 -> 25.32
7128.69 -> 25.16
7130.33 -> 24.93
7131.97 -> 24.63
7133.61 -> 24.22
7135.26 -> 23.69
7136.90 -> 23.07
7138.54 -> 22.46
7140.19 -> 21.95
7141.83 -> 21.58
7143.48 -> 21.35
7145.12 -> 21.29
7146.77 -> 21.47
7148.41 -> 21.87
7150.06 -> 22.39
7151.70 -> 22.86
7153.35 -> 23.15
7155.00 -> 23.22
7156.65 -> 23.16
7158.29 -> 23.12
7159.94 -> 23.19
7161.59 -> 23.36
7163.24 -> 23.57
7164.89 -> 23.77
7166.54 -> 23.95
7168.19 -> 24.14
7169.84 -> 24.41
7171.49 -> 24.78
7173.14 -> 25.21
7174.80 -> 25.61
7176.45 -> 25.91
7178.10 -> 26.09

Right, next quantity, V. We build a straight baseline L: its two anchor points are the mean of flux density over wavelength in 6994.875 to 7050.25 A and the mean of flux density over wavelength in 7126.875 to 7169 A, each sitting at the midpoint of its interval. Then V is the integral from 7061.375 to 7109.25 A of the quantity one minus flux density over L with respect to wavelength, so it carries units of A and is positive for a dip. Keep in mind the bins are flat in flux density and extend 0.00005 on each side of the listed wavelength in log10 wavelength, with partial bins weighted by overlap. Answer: -2.5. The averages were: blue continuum 27.3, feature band 26.6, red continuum 23.2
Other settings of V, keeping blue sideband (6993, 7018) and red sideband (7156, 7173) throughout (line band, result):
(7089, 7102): -0.4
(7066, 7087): -0.5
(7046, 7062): 0.3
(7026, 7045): -0.2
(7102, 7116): -0.6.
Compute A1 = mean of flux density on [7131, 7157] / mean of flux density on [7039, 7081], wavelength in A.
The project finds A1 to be 0.9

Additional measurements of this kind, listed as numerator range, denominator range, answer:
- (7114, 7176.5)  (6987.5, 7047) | 0.86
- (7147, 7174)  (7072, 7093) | 0.89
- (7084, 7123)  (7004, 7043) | 0.96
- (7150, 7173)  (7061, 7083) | 0.88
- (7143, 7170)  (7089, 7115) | 0.87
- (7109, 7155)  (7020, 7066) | 0.90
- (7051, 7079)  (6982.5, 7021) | 0.94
